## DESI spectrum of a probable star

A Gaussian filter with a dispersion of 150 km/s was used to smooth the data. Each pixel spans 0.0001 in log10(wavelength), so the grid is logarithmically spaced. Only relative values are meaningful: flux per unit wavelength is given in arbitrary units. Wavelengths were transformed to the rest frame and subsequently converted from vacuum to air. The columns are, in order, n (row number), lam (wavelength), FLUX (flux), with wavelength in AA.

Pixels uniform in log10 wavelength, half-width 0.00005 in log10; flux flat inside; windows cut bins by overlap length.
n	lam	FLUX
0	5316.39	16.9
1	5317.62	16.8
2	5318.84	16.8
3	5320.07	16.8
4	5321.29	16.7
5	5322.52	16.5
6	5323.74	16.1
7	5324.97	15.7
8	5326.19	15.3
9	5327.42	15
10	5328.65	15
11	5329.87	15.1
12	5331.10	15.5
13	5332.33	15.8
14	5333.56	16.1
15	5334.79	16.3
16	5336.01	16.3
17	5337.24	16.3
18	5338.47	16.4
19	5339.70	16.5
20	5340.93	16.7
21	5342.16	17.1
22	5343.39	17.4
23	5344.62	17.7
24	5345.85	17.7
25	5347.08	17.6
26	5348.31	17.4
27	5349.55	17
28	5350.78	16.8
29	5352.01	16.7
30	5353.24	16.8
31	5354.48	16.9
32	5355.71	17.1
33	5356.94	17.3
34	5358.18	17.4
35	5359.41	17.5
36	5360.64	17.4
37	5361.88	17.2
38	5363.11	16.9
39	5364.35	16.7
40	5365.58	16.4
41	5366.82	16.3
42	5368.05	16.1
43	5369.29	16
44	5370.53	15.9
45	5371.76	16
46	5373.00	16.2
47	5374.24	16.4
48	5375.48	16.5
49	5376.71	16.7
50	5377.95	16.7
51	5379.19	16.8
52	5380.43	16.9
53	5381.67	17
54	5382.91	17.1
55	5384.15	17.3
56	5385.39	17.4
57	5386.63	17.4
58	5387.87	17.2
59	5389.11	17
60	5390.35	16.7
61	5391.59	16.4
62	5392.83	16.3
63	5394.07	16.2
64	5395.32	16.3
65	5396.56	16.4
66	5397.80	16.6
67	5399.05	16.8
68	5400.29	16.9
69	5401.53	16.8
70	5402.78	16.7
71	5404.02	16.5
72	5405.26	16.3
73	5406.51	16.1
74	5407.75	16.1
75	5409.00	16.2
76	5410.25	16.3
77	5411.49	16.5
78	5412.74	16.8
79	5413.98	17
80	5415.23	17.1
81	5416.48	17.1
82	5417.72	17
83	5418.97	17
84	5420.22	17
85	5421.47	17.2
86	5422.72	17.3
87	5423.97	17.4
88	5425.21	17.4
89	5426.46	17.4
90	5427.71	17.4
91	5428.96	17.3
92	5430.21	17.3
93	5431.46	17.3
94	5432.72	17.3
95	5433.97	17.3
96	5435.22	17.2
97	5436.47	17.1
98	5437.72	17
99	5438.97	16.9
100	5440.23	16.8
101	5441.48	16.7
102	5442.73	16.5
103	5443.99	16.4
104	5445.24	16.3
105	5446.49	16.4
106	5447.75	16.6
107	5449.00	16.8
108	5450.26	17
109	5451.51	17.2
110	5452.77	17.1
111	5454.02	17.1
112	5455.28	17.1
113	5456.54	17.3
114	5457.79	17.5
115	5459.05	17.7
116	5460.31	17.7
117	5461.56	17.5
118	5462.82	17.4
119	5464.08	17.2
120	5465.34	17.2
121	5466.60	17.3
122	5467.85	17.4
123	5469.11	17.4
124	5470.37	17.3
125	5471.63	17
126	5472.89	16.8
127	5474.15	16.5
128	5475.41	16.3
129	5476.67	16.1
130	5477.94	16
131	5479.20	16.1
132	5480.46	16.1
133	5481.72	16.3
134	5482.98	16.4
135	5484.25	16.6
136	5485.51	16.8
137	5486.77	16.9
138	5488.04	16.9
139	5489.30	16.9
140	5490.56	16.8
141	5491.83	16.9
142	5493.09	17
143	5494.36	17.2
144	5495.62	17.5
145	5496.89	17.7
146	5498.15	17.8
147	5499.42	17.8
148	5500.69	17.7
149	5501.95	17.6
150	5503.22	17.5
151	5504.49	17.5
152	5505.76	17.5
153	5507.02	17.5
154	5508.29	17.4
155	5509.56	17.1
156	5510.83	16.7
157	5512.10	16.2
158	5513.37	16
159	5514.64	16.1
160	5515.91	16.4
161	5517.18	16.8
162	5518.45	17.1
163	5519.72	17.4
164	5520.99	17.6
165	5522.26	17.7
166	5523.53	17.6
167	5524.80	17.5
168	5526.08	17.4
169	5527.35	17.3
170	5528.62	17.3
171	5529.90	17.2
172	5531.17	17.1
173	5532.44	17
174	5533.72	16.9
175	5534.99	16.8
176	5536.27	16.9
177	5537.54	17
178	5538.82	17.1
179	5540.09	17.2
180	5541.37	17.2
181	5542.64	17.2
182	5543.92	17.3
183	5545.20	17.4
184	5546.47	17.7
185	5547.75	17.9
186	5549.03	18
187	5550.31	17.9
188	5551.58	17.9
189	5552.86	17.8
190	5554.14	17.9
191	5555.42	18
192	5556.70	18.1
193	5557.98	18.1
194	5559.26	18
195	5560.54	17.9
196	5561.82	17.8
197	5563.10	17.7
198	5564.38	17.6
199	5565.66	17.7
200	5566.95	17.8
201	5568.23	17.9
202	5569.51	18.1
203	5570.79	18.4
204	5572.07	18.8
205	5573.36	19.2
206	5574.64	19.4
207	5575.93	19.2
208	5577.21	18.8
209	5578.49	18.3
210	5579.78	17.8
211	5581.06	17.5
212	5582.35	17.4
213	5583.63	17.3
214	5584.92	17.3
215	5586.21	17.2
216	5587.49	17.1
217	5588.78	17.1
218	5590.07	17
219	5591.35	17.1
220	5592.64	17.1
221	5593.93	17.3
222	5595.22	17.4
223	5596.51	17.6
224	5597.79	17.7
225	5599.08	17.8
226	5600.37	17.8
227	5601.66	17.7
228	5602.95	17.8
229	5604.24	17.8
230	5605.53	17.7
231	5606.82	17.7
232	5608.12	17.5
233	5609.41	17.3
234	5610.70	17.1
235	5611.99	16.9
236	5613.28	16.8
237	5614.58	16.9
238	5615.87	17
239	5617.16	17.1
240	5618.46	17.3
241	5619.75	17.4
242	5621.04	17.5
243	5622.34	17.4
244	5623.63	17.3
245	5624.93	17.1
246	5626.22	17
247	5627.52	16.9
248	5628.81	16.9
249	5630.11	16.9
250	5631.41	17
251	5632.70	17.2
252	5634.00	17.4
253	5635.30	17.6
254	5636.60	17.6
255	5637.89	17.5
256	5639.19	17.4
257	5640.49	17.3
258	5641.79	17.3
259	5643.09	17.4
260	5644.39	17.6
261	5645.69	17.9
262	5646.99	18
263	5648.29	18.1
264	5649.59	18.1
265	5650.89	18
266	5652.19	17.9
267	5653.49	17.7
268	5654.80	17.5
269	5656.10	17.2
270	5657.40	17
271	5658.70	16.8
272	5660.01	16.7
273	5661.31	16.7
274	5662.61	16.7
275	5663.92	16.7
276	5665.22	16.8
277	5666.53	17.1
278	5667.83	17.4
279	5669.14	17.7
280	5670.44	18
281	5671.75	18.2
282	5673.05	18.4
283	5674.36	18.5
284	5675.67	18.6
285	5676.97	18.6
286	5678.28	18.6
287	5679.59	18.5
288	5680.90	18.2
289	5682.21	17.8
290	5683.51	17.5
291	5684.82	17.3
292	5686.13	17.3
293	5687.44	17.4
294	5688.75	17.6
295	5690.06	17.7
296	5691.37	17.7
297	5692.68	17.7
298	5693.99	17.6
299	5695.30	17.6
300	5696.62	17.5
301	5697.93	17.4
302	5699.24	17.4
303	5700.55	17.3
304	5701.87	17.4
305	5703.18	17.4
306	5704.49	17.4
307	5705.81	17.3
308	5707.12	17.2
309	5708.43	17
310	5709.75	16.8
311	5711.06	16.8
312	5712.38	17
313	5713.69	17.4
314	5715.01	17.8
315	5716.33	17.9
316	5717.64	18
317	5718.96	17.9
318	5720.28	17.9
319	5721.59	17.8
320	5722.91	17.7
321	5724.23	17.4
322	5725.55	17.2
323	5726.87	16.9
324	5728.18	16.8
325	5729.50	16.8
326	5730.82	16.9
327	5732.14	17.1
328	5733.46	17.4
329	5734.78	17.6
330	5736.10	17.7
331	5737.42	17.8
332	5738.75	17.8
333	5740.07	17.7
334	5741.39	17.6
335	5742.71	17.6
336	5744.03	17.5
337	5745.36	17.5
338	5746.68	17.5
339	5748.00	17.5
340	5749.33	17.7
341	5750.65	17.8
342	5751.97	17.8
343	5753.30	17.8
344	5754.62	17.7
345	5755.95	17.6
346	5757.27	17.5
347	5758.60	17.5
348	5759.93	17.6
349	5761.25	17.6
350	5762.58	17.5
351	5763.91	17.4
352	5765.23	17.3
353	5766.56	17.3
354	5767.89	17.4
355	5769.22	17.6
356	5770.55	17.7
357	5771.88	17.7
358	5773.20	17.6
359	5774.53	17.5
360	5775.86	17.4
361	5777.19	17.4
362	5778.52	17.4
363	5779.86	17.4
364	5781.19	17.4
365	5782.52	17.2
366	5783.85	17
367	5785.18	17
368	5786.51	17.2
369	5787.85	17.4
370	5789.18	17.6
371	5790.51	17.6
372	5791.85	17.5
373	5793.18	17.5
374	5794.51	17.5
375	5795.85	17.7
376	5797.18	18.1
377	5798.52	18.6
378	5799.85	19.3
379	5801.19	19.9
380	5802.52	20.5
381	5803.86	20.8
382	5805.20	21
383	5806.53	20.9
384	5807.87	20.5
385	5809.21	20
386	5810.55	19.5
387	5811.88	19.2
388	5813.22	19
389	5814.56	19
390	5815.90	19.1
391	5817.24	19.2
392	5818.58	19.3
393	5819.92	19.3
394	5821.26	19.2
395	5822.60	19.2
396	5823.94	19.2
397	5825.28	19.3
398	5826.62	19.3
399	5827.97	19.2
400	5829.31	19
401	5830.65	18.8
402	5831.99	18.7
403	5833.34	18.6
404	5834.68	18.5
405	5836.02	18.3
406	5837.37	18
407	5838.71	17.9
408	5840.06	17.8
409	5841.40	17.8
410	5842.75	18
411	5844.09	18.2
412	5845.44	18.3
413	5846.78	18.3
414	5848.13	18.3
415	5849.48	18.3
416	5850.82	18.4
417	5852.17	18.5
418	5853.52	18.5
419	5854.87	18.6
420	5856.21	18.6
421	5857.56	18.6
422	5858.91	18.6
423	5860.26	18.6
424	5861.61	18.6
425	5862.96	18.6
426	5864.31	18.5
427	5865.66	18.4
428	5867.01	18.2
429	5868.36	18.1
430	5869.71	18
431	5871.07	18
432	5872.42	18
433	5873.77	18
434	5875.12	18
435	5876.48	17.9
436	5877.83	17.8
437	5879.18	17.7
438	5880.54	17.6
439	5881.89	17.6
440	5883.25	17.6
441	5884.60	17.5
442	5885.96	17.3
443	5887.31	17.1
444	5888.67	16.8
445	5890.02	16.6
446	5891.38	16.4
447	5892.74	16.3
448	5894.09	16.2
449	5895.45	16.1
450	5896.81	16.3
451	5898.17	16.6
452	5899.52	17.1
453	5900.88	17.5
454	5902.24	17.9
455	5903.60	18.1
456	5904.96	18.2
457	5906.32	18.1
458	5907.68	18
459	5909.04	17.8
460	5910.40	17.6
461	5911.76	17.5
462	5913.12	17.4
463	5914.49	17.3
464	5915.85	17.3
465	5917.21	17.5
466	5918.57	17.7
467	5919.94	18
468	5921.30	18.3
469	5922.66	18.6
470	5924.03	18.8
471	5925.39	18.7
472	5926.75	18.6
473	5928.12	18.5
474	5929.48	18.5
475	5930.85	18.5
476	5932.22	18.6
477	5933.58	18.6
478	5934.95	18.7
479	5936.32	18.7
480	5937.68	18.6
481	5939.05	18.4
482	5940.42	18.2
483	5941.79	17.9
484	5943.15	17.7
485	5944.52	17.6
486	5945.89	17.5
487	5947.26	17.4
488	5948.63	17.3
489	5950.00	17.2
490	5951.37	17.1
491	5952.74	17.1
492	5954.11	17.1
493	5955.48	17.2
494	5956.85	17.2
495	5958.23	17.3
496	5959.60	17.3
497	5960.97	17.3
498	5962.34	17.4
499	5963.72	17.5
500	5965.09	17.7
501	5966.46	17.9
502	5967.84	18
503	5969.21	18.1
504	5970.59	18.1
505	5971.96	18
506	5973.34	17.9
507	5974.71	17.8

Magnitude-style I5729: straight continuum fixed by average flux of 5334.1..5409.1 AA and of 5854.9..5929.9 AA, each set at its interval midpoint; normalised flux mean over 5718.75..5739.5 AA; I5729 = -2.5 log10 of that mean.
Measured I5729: 0.00 mag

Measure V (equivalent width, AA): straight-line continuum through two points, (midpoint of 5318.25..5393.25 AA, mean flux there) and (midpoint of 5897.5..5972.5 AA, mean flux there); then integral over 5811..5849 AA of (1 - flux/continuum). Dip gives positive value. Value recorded -2.4 AA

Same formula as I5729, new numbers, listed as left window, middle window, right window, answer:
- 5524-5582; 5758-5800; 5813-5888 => 0.04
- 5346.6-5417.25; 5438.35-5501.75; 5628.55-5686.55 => 0.00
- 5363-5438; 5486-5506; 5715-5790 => -0.02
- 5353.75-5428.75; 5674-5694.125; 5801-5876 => 0.01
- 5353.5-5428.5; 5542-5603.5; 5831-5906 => -0.04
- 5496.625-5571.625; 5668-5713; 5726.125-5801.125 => -0.01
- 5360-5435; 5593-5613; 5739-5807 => -0.01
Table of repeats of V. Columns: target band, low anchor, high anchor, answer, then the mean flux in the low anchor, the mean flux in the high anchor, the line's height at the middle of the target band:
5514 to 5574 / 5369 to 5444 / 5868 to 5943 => -1.7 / 16.8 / 17.8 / 17.1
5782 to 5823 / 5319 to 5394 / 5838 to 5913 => -2.7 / 16.6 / 17.8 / 17.6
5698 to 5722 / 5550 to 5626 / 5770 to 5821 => 1.0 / 17.7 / 18.5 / 18.1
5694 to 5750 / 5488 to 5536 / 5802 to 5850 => 3.0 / 17.2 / 19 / 18.4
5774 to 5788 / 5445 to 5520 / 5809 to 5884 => 0.7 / 17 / 18.5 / 18.2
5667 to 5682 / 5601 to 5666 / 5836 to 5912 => -0.7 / 17.3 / 17.8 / 17.4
